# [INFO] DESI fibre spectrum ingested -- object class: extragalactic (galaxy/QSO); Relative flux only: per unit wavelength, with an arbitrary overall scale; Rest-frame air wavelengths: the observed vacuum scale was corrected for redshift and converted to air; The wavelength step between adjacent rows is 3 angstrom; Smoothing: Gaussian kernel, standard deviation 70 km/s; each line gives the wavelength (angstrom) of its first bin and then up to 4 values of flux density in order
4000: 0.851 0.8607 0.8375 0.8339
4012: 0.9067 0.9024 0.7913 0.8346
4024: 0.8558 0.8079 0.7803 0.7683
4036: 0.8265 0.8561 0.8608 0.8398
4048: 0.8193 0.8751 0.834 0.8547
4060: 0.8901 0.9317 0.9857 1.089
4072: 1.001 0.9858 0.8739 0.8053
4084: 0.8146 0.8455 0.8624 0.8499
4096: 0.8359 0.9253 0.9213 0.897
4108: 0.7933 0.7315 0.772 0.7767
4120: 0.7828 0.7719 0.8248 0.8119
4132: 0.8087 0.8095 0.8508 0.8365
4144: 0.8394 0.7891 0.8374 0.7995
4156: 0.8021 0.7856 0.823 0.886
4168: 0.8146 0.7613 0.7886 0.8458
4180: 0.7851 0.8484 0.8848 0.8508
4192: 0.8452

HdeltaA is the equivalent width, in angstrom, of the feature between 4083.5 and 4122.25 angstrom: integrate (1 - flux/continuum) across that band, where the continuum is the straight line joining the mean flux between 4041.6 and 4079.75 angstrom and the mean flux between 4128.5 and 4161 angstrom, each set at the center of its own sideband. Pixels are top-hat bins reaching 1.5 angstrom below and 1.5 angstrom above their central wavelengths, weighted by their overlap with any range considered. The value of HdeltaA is 1.48 angstrom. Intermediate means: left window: 0.912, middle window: 0.831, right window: 0.816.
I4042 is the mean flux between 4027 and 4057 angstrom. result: 0.829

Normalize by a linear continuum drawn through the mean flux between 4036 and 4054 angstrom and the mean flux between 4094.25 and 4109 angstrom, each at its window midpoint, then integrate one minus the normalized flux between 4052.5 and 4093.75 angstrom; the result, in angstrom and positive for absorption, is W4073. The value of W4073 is -2.0 angstrom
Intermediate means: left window 0.847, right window 0.877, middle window 0.903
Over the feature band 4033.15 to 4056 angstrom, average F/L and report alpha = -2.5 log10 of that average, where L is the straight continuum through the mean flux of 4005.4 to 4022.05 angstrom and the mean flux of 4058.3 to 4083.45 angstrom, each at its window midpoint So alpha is 0.07 mag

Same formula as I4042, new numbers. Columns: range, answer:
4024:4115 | 0.865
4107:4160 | 0.802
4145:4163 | 0.807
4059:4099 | 0.906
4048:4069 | 0.904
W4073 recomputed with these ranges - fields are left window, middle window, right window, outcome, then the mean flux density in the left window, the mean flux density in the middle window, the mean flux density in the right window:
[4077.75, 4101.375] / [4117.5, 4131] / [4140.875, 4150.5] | 0.6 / 0.853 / 0.797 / 0.823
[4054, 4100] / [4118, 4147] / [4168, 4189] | 1.5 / 0.901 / 0.813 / 0.821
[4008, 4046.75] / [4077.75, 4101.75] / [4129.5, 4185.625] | -0.8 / 0.836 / 0.854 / 0.819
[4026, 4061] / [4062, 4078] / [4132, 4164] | -3.1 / 0.834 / 0.989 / 0.818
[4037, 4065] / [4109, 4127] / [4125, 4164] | 1.2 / 0.864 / 0.776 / 0.818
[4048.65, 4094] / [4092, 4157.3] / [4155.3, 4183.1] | 2.4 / 0.899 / 0.821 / 0.813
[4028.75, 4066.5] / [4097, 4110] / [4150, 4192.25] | -0.6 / 0.853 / 0.876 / 0.823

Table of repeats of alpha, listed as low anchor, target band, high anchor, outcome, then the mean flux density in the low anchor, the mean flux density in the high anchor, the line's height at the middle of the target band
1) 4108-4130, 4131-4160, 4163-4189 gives -0.018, 0.782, 0.828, 0.803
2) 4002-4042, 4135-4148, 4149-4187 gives -0.008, 0.836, 0.819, 0.822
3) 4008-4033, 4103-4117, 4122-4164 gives 0.027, 0.835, 0.815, 0.82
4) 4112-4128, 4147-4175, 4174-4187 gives 0.010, 0.785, 0.833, 0.818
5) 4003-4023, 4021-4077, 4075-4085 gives -0.033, 0.852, 0.855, 0.854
